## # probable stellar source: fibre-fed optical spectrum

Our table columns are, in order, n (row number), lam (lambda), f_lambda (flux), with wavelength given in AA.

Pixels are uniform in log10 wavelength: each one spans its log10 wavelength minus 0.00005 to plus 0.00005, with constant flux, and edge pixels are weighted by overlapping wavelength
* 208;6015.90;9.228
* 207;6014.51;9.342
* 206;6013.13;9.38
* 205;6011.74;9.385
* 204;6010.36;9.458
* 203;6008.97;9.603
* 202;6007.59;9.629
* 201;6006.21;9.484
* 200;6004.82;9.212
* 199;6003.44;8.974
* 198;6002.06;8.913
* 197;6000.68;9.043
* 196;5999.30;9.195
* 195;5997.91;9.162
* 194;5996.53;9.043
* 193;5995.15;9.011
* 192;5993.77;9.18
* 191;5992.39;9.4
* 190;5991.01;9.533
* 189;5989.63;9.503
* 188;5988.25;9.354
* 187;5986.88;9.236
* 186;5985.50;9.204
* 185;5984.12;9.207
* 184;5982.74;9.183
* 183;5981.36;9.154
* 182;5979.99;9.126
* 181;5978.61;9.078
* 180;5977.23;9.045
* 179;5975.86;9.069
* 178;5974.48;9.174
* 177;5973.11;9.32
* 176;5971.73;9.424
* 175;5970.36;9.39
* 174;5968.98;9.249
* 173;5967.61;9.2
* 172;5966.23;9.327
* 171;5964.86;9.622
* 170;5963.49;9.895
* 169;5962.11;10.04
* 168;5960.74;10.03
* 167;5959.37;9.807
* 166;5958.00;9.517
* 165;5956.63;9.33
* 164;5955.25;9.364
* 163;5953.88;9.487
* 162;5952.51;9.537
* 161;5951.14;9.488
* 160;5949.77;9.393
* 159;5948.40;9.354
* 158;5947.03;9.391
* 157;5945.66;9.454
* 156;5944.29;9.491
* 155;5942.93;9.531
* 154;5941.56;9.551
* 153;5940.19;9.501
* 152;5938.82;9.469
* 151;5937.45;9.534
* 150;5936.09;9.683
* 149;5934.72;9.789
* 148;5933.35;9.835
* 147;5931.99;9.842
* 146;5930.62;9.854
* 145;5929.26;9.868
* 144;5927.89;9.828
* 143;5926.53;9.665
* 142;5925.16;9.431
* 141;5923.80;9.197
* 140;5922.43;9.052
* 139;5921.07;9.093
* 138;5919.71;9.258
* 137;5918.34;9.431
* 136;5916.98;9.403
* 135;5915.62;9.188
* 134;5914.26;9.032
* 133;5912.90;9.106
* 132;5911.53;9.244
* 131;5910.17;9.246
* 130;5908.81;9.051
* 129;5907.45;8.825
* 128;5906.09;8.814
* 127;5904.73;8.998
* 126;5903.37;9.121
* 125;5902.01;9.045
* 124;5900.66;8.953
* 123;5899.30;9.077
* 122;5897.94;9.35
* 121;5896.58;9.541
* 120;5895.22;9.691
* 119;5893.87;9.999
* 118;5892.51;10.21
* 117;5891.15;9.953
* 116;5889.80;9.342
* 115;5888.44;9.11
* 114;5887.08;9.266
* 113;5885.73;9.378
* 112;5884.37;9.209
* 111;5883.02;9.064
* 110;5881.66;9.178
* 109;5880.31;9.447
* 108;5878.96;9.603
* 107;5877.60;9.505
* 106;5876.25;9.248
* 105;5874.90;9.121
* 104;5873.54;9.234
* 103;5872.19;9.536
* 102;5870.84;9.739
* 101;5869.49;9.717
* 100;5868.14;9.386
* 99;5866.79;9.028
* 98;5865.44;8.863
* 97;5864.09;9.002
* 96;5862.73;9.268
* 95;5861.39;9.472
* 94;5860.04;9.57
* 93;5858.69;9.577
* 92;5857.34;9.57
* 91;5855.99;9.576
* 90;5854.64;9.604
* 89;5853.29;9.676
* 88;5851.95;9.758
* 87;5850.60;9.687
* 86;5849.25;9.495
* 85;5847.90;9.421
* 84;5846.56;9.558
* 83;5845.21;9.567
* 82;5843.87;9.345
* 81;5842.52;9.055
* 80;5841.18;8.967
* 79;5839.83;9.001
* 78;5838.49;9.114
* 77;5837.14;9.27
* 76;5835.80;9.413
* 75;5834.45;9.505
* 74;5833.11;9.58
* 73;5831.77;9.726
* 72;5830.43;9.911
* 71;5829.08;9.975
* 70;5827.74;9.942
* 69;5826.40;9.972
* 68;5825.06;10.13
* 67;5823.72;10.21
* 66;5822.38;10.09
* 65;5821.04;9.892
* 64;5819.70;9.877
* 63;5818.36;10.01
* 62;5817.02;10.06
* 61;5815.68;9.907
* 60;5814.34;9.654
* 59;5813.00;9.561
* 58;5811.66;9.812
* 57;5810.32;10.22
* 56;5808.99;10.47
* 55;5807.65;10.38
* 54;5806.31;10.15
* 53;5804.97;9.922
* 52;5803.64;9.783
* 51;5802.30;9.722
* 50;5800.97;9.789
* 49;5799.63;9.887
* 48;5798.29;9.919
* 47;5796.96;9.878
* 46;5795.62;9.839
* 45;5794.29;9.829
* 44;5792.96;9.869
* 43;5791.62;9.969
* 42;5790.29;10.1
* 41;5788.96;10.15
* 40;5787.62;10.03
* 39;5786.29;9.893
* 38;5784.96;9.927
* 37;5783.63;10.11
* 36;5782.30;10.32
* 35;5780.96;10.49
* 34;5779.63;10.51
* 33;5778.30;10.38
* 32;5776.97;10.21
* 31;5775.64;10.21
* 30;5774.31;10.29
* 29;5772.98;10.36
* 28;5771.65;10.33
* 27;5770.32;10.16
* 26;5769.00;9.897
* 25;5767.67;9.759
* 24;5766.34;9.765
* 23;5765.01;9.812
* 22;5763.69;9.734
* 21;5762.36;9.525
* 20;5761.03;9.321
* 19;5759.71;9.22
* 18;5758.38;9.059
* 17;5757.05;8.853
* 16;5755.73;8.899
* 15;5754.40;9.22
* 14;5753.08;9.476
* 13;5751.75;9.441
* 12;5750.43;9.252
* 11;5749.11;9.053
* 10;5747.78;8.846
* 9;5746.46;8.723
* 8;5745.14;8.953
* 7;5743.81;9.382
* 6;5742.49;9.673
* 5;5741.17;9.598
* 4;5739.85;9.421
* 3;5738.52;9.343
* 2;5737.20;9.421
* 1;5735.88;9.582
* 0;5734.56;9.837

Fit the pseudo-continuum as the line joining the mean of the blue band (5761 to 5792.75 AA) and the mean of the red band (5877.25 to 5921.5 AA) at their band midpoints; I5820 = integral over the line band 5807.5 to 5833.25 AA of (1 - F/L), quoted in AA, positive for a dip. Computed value -0.5 AA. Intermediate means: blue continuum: 10.1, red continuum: 9.29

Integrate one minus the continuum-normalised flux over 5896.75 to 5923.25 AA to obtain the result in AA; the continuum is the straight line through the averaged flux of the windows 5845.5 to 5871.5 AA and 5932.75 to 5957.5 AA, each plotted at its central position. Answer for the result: 1.01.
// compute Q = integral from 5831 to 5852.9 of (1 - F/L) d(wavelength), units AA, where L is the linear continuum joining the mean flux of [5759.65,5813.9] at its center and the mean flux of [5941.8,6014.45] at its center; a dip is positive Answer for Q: 0.9 AA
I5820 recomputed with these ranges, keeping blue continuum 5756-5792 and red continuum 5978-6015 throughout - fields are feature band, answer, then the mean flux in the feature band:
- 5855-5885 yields 0.87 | 9.36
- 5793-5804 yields 0.02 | 9.84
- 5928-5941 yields -0.37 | 9.71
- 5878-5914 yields 0.99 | 9.3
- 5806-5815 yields -0.19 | 10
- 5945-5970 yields -0.40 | 9.52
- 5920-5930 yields 0.03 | 9.45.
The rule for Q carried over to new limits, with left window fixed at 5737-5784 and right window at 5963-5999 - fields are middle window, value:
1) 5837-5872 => 0.3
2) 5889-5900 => -0.3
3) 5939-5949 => -0.1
